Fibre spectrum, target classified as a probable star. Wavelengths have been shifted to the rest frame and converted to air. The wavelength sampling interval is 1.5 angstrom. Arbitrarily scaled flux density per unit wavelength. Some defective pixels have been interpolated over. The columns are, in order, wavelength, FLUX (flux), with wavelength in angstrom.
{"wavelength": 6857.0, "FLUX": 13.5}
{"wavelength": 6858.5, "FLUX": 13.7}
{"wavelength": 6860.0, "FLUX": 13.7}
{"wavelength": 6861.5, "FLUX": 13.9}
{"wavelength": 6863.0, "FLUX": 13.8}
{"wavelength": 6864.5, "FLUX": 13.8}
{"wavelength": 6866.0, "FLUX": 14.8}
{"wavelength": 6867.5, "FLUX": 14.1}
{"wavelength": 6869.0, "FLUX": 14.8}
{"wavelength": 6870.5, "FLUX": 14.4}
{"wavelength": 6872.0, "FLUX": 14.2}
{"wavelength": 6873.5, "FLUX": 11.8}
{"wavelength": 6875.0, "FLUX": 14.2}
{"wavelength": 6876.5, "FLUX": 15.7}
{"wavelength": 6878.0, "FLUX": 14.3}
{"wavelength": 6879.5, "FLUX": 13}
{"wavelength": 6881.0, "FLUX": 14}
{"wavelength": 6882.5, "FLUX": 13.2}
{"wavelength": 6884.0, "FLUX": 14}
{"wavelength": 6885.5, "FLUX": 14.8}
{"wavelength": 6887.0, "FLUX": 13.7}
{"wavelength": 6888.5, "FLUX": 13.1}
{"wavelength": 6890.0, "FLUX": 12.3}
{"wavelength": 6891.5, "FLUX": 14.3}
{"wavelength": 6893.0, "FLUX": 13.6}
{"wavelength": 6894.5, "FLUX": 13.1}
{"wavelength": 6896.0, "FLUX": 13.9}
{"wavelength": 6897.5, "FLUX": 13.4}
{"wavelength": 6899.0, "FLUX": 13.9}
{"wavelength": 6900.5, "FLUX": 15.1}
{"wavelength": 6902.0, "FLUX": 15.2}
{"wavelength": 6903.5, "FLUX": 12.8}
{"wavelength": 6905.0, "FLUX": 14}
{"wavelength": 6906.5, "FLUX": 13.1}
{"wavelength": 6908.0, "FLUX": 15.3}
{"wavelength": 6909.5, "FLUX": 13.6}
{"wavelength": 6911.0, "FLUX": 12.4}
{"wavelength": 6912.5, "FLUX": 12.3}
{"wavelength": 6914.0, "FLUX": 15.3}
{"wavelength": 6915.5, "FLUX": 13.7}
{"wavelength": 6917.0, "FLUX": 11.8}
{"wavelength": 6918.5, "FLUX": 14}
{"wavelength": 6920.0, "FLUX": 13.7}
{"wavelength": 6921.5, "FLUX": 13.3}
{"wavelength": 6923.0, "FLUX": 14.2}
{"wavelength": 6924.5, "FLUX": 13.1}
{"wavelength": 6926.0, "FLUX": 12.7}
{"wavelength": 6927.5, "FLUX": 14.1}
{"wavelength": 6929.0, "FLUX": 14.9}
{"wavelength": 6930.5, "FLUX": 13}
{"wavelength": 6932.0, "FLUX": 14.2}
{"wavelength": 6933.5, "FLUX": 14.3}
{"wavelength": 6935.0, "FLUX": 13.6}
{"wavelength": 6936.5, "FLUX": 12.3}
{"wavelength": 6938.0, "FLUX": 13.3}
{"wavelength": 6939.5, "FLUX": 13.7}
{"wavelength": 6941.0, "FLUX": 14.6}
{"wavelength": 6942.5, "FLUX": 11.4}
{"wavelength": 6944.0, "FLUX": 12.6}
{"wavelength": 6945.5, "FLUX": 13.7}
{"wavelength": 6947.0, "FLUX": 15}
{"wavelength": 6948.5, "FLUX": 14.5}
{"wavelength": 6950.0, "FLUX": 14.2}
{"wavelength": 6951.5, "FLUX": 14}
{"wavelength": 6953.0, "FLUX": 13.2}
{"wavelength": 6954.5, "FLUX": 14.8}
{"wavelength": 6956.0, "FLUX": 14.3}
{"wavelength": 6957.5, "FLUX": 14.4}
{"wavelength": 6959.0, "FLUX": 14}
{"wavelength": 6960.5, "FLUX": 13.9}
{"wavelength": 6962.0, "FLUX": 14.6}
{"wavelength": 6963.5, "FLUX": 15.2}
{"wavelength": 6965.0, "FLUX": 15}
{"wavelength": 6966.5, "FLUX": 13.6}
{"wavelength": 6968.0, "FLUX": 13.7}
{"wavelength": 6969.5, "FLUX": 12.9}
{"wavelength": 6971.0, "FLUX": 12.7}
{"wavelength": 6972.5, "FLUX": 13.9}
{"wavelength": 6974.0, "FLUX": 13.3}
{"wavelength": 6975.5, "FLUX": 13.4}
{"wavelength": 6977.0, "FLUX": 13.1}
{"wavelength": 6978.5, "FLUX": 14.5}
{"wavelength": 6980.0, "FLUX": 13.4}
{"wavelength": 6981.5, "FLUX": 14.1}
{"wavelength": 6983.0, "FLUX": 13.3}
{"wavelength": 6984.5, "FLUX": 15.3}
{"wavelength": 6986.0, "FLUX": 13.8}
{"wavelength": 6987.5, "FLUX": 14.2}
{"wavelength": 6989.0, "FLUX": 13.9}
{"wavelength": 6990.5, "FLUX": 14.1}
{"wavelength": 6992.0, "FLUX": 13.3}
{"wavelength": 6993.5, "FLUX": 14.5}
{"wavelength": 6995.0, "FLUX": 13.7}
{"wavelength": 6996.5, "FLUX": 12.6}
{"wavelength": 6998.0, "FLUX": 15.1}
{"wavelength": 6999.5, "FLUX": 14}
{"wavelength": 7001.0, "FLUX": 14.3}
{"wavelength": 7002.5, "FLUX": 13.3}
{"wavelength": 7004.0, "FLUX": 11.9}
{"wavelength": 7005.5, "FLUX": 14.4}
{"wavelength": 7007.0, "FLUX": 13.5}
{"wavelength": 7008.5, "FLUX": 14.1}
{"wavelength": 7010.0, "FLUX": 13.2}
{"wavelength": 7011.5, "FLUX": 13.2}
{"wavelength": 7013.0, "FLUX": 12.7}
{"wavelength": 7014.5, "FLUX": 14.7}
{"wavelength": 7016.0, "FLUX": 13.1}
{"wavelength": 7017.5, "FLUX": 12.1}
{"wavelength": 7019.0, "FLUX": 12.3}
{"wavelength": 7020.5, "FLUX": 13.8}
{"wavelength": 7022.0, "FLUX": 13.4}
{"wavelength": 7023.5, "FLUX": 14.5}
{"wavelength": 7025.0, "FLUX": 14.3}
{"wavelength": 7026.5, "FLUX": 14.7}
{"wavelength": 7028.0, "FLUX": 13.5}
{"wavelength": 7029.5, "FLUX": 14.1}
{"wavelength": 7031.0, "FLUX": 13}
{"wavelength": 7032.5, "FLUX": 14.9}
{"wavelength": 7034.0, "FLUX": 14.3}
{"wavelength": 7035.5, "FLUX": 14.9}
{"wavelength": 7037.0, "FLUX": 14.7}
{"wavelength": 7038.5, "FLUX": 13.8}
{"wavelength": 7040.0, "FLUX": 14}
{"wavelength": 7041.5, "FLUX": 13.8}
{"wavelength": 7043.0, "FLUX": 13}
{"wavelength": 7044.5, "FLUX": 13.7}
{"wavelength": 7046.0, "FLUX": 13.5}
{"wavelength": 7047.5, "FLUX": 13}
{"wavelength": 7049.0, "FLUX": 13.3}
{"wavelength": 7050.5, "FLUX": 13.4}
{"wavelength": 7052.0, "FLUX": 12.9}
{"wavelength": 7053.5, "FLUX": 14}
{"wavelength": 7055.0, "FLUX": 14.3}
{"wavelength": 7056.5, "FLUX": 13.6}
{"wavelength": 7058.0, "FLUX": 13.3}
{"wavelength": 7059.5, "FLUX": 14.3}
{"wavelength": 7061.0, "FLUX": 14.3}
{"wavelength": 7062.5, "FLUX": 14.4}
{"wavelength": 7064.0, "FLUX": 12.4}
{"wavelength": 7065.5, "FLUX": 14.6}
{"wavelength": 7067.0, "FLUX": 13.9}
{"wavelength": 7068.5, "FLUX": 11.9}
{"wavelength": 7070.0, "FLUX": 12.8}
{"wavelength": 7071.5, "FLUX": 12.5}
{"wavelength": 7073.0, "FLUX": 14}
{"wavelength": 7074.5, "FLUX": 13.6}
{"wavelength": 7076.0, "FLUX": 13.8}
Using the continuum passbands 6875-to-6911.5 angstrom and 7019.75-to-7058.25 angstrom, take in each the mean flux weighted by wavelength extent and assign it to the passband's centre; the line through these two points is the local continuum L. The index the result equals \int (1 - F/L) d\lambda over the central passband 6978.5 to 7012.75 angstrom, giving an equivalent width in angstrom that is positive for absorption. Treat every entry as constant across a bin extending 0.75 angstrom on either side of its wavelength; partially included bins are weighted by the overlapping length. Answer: 0.1 angstrom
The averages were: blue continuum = 13.8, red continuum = 13.8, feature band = 13.8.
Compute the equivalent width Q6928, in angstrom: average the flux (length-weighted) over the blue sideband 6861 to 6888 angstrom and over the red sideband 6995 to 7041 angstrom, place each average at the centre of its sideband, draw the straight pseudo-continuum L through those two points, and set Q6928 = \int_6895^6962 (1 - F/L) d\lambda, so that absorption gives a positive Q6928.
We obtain 0.8 angstrom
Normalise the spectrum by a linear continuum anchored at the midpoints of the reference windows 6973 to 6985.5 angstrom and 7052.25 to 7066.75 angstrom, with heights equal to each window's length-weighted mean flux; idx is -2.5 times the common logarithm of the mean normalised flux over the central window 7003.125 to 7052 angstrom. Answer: 0.02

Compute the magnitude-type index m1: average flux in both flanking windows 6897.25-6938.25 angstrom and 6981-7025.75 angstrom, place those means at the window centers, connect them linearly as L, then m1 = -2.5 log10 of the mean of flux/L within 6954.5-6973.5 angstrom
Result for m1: -0.03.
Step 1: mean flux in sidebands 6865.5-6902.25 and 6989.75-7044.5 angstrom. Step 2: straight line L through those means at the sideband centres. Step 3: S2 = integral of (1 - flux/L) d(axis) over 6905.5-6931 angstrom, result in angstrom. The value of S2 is 0.6 angstrom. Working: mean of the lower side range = 13.9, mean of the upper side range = 13.7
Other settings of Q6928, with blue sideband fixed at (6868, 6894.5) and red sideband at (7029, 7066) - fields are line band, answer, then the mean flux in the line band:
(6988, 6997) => 0.06 angstrom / 13.7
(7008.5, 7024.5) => 0.54 angstrom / 13.4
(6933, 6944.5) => 0.51 angstrom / 13.2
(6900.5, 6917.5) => 0.17 angstrom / 13.7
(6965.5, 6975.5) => 0.31 angstrom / 13.4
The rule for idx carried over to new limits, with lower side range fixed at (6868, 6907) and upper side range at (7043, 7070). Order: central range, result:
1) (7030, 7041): -0.05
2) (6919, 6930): 0.01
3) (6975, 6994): -0.02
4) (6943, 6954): -0.01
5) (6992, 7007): -0.01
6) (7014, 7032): 0.00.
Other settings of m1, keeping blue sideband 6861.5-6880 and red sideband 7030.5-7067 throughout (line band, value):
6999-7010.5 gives 0.02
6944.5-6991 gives 0.00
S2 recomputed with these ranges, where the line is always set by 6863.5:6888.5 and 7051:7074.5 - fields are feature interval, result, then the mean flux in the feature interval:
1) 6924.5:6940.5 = 0.3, 13.6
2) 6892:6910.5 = 0.1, 13.9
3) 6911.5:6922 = 0.4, 13.4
